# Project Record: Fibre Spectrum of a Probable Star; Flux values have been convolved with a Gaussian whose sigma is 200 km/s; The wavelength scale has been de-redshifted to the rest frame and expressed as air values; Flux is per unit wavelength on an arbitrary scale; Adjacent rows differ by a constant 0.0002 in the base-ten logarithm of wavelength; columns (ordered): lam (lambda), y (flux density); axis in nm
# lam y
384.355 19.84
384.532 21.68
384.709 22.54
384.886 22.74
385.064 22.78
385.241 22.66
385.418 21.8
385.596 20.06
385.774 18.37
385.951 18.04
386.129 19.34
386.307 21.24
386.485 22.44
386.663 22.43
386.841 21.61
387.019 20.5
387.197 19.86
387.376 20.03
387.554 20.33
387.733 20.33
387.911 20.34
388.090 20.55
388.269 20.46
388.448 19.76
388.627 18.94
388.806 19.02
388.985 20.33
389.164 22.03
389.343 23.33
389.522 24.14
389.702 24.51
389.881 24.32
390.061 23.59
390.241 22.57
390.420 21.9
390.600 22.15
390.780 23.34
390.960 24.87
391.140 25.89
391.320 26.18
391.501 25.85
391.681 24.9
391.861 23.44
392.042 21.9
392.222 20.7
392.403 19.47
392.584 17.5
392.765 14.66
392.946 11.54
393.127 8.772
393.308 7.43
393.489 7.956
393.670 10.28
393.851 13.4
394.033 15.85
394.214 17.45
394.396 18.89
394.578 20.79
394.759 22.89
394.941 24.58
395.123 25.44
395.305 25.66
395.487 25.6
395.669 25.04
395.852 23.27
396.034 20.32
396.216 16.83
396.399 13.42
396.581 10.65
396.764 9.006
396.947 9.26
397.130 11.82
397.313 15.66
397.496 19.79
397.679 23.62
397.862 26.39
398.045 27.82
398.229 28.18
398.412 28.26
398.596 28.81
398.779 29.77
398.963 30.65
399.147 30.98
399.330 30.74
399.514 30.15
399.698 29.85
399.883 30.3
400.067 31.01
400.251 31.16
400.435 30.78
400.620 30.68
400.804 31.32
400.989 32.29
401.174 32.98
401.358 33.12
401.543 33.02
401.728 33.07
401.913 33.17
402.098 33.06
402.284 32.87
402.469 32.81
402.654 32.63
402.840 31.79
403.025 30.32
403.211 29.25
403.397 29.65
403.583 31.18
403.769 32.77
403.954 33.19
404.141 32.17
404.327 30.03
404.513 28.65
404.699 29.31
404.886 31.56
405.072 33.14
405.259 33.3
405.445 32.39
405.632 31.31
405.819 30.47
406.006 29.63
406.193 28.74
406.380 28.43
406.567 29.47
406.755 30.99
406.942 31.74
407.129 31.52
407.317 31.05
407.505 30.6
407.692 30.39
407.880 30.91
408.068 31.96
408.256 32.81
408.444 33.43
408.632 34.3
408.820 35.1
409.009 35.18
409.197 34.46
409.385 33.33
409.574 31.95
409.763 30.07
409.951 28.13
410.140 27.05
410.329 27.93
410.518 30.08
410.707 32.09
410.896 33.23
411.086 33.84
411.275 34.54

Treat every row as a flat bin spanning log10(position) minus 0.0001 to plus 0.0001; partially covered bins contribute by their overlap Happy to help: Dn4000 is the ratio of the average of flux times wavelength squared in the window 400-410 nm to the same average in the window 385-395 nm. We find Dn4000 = 1.70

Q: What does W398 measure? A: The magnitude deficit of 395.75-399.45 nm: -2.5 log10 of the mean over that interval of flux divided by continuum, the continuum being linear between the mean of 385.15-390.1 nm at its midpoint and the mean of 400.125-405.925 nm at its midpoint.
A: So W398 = 0.27 mag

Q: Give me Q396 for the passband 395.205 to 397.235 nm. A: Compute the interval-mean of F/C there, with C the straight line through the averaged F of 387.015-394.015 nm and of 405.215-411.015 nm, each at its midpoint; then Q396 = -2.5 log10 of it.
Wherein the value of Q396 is 0.33 mag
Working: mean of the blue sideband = 19.9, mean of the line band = 17.4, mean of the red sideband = 31.4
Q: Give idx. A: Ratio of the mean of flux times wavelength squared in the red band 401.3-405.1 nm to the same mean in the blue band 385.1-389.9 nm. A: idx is 1.6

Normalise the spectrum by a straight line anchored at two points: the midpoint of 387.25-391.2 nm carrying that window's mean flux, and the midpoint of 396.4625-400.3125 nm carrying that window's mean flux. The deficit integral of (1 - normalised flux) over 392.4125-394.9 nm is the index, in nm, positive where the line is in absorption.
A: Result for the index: 0.90 nm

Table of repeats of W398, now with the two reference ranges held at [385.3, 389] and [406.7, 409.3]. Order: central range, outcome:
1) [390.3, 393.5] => 0.167 mag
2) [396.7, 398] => 0.471 mag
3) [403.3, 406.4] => -0.012 mag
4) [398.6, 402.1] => -0.123 mag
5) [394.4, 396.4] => 0.123 mag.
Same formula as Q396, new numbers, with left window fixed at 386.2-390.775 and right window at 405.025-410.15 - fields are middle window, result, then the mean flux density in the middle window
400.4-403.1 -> -0.14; 32.3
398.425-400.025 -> -0.11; 30.1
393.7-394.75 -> 0.38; 17.3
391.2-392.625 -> 0.03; 22.7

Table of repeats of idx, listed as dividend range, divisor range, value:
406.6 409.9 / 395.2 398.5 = 1.70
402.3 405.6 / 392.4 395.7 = 1.90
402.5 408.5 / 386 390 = 1.60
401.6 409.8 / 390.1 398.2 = 1.74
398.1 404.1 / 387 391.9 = 1.49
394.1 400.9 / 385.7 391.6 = 1.15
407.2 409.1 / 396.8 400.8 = 1.29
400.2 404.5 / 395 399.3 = 1.47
